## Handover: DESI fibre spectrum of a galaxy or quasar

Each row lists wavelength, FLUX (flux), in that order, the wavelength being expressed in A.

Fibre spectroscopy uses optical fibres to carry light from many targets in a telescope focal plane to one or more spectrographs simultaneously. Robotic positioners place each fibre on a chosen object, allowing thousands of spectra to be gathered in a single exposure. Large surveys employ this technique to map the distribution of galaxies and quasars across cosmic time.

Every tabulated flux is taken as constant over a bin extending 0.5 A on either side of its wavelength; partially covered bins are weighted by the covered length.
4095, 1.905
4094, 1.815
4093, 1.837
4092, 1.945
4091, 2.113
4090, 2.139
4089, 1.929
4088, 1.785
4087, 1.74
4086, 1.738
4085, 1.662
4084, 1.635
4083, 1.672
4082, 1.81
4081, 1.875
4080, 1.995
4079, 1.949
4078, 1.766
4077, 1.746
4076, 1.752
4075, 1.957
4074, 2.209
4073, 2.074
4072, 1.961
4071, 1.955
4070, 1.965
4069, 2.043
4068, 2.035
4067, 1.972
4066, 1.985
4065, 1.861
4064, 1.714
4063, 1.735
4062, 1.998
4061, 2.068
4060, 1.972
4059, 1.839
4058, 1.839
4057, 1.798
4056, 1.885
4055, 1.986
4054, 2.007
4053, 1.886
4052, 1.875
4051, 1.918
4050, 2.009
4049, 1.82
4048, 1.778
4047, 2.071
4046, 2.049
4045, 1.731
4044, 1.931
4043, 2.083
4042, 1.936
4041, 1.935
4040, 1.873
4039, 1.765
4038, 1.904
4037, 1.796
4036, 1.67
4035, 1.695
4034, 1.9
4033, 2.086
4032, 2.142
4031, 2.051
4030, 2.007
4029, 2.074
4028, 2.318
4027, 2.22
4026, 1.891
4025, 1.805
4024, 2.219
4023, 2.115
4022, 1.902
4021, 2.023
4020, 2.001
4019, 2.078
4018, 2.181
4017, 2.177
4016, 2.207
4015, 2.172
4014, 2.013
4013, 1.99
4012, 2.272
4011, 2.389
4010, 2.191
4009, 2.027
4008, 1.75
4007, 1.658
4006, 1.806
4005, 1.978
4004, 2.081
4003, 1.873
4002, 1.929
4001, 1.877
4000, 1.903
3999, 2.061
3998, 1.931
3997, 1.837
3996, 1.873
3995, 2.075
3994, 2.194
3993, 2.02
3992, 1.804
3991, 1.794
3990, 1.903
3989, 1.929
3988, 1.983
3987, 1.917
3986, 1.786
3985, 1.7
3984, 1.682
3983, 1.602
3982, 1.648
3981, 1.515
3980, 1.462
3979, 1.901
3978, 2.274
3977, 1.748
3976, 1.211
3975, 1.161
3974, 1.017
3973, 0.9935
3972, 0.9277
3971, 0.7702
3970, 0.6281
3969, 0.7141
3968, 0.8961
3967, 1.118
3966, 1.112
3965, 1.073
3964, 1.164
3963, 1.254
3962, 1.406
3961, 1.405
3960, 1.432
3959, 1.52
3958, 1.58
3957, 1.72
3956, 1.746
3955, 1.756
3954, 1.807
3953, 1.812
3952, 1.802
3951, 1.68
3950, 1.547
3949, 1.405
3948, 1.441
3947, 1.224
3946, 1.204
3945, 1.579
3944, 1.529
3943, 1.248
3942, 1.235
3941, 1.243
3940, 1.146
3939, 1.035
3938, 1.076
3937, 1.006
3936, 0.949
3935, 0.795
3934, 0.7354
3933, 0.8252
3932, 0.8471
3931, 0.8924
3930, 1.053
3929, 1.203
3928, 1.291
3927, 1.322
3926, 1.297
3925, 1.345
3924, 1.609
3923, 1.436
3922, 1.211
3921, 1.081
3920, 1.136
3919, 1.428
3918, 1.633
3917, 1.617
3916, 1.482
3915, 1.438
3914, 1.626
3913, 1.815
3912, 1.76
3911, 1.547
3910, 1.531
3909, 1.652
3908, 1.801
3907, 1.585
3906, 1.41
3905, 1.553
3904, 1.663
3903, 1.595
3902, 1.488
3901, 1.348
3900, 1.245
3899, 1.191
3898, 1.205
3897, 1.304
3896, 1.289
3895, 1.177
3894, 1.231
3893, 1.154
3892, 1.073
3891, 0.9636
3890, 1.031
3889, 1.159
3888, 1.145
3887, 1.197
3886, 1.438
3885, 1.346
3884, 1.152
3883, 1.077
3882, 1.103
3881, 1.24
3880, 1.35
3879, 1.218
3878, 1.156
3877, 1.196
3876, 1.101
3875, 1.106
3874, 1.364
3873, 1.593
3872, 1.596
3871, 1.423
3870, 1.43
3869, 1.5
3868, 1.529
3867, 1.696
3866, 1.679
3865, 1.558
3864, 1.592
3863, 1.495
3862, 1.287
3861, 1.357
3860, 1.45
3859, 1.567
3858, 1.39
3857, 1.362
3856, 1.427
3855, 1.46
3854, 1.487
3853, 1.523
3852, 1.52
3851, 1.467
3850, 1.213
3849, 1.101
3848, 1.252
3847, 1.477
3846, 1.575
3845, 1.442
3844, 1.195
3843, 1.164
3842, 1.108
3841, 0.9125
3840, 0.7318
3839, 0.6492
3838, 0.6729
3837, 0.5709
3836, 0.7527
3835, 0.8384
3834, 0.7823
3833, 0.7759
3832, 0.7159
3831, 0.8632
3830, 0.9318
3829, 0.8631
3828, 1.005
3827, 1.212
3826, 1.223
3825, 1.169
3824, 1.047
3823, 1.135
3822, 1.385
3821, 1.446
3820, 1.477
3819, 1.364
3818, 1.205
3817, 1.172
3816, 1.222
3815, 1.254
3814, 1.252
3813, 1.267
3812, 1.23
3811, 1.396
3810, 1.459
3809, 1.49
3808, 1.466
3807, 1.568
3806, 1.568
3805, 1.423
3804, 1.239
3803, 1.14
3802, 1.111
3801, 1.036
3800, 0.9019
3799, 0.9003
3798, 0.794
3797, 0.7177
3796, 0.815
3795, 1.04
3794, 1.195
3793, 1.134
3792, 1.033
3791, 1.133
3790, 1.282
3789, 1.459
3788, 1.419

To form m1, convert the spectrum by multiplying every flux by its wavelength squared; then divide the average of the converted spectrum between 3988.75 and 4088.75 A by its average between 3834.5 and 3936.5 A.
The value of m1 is 1.62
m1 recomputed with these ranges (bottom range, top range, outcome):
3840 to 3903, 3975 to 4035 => 1.58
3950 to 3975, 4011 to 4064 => 1.57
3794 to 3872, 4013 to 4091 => 1.77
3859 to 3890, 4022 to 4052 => 1.57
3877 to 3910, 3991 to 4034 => 1.65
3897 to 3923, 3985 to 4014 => 1.38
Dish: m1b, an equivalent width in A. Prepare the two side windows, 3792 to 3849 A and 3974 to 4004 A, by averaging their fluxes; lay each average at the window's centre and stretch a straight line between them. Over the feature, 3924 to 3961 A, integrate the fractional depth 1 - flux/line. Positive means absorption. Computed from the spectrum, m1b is 6.9 A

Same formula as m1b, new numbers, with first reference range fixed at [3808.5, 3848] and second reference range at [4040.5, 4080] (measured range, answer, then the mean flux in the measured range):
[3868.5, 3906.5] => 1.1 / 1.28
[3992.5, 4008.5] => -2.0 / 1.93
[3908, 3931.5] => 0.2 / 1.42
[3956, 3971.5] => 3.7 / 1.2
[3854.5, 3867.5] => -2.7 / 1.49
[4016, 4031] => -2.3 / 2.08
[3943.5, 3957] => -0.4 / 1.58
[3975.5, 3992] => -0.9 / 1.75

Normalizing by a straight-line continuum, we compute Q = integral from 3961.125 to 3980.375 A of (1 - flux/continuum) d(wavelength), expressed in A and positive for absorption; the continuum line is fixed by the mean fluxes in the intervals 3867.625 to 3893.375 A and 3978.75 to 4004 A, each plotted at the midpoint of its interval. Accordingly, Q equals 5.97 A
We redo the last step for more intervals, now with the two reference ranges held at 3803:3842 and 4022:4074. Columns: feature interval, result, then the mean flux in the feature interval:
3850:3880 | -3.51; 1.43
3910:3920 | -0.73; 1.57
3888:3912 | 0.86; 1.36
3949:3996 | 4.12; 1.53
